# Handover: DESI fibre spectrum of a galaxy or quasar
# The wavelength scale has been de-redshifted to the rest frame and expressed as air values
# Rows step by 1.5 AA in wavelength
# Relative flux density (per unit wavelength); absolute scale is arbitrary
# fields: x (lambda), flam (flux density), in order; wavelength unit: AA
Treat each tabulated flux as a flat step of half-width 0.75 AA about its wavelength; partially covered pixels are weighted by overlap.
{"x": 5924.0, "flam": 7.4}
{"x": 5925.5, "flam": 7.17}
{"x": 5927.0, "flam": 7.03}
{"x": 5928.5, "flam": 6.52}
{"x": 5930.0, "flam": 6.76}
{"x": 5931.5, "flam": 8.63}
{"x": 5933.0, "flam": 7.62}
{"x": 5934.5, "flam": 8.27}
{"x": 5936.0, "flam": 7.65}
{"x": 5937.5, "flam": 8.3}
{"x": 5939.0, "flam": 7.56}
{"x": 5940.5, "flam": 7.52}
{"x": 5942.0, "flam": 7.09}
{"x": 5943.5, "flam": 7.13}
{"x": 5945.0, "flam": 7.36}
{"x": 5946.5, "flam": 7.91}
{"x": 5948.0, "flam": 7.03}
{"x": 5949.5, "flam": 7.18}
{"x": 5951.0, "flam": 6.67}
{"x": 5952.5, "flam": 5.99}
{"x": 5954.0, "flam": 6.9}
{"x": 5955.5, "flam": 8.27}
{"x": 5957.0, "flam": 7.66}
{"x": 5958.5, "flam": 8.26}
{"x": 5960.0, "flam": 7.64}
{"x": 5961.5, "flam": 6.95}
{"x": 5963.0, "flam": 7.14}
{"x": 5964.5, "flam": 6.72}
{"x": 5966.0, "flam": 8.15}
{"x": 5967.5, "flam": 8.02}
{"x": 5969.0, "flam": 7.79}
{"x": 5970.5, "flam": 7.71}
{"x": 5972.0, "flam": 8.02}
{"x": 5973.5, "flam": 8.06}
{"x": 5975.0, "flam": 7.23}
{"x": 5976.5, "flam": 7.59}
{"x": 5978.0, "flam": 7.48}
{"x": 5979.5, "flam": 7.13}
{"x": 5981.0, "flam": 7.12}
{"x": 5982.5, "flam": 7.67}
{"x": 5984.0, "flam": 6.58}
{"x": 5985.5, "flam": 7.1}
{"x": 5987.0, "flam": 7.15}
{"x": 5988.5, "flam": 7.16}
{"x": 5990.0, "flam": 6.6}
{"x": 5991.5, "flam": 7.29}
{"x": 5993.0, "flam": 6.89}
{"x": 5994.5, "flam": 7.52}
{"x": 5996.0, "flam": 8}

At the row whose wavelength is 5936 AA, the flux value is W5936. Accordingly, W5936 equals 7.65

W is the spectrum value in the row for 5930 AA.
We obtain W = 6.76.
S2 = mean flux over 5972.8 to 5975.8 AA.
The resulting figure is 7.64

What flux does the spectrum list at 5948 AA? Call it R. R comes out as 7.03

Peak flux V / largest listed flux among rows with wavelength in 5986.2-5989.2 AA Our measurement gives 7.16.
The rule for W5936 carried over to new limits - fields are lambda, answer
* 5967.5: 8.02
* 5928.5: 6.52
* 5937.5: 8.3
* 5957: 7.66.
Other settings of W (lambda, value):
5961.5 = 6.95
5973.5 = 8.06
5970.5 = 7.71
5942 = 7.09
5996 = 8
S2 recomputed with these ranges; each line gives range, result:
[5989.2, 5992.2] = 6.94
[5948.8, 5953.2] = 6.61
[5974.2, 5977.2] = 7.42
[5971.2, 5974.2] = 8.03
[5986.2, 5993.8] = 7.02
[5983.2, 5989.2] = 7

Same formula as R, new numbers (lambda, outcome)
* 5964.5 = 6.72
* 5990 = 6.6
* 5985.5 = 7.1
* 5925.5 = 7.17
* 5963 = 7.14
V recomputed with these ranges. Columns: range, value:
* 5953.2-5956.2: 8.27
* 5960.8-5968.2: 8.15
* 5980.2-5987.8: 7.67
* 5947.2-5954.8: 7.18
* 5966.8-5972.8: 8.02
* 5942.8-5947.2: 7.91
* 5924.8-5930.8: 7.17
